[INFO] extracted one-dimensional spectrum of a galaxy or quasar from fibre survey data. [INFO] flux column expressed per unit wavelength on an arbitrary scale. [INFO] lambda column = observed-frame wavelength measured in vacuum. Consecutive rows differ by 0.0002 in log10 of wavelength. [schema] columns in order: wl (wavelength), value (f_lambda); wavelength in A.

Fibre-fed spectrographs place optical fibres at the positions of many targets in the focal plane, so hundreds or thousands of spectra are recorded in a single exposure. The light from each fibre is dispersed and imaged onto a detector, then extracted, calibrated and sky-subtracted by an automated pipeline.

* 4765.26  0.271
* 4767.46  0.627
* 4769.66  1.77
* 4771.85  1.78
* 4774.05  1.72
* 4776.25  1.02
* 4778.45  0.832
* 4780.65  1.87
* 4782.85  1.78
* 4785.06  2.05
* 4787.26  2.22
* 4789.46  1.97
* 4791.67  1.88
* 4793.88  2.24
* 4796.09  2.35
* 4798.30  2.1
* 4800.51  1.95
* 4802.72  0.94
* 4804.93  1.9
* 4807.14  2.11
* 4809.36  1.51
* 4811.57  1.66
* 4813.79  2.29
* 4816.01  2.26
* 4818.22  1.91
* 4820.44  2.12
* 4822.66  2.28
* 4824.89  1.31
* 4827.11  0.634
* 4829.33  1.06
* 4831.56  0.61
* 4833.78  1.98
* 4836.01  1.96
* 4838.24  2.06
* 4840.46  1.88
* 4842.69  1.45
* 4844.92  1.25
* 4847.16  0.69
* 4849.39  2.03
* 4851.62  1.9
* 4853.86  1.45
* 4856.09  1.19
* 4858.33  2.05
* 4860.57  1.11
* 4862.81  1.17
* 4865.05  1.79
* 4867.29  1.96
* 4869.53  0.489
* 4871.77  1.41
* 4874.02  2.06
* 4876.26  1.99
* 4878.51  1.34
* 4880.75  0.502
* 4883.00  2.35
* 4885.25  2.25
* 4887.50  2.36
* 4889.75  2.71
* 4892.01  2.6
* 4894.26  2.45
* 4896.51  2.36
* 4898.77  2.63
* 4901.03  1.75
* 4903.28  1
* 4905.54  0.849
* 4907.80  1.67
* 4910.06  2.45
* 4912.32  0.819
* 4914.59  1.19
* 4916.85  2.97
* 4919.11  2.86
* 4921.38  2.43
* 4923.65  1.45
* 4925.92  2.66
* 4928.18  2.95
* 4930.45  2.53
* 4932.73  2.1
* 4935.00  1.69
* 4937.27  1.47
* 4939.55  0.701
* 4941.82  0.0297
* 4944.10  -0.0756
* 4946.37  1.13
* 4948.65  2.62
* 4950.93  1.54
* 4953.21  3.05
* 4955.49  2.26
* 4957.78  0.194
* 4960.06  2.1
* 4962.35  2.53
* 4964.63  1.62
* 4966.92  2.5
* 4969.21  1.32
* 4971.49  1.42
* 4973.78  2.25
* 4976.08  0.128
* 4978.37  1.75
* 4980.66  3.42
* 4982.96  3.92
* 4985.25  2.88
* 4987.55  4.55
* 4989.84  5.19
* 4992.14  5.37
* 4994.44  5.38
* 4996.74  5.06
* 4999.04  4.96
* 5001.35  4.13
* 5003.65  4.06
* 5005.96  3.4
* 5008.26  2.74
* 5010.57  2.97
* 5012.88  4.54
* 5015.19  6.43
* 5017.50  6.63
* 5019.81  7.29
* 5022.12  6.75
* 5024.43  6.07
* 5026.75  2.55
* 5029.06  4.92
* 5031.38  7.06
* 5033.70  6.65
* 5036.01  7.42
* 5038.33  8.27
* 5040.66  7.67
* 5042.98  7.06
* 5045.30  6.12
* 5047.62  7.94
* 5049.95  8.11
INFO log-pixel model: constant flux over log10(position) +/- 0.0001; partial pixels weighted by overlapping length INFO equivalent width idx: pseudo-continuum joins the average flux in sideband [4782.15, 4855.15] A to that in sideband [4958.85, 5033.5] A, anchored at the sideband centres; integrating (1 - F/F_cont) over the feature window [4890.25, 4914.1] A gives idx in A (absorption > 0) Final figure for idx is 7.8 A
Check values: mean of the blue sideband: 1.75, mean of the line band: 1.86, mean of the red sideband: 3.97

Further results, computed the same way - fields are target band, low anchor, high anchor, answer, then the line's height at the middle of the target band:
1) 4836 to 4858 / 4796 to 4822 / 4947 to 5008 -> 5.8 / 2.15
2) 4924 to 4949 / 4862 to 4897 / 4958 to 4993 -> 7.8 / 2.33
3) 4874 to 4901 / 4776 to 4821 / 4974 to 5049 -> 9.2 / 3.21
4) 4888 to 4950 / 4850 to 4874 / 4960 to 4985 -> -2.2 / 1.81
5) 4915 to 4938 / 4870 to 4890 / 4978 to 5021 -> 4.4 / 2.86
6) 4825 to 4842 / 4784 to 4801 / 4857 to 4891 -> 4.0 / 1.9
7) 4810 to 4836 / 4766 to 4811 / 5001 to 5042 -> 6.9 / 2.29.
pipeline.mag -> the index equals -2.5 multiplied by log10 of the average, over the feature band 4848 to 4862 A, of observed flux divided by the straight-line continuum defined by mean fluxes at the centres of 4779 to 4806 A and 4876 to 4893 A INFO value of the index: 0.24 mag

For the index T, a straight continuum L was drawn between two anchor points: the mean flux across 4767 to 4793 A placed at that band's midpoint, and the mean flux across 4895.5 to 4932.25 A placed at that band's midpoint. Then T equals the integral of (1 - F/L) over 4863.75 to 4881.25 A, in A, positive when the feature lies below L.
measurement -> 4.1 A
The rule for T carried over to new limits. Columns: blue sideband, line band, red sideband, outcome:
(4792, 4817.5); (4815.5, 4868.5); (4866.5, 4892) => 8.2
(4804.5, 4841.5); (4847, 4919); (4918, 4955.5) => 0.9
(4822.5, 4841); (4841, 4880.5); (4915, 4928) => 6.9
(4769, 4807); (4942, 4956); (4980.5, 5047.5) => 8.8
